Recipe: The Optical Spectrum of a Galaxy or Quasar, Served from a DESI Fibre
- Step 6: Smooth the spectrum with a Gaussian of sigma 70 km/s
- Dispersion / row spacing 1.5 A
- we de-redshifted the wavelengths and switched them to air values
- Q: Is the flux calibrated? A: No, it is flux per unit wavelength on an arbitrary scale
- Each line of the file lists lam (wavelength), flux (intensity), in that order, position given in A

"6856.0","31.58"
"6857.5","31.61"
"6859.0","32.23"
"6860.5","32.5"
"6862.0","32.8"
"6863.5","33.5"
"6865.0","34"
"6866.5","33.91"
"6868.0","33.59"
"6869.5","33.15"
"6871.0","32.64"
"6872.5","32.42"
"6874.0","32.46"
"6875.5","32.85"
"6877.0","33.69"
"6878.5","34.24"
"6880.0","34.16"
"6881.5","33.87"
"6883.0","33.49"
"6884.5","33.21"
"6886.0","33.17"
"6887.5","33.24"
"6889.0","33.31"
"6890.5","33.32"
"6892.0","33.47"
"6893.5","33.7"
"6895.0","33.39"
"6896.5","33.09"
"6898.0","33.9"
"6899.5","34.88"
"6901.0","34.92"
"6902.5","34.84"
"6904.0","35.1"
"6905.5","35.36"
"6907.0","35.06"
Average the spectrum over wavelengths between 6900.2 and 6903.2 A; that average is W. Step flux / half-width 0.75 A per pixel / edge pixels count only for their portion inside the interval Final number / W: 34.9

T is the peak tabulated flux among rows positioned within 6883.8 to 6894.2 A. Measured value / 33.7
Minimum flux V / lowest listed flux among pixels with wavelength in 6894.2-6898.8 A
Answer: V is 33.09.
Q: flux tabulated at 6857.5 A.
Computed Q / 31.61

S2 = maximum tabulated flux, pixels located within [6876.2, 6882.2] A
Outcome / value 34.24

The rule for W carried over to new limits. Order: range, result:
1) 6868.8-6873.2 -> 32.7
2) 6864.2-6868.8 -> 33.8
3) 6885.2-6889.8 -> 33.2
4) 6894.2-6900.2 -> 33.8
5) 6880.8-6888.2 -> 33.4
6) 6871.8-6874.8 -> 32.4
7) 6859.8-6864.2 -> 32.9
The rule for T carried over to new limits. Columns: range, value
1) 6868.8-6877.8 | 33.69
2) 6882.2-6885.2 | 33.49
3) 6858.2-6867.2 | 34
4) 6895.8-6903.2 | 34.92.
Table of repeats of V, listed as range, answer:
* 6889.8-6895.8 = 33.32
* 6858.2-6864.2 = 32.23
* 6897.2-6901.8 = 33.9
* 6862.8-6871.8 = 32.64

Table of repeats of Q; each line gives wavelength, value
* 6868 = 33.59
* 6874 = 32.46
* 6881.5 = 33.87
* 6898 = 33.9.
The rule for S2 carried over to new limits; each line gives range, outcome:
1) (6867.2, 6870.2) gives 33.59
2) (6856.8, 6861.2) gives 32.5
